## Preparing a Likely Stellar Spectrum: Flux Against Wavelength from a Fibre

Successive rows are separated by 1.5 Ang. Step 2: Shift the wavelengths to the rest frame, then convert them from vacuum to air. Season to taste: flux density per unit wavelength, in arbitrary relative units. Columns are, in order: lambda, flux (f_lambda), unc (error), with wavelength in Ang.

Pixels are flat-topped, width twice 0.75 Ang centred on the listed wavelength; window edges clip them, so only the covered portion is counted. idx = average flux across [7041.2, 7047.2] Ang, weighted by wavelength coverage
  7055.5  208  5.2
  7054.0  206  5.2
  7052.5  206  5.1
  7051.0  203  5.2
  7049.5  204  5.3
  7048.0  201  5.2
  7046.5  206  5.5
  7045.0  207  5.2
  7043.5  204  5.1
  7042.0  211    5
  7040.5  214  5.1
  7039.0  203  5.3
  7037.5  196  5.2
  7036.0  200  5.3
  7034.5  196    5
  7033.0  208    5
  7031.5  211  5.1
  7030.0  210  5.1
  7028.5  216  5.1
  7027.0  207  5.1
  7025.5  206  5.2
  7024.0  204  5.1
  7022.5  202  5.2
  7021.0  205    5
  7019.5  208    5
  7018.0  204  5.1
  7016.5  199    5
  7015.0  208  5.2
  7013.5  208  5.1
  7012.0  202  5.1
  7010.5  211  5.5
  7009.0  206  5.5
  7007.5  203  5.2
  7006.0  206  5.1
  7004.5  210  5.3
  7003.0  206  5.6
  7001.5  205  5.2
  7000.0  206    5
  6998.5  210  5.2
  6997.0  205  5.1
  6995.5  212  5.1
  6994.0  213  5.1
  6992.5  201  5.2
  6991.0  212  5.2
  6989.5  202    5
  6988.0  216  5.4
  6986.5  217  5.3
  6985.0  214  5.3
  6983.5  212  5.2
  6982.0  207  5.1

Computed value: 207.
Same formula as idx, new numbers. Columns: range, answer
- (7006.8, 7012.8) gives 206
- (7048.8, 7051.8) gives 204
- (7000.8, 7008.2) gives 206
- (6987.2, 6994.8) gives 209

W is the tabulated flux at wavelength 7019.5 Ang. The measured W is 208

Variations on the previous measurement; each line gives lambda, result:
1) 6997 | 205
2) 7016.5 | 199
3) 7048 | 201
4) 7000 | 206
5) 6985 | 214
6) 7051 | 203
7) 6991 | 212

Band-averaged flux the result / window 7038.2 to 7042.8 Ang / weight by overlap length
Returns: 209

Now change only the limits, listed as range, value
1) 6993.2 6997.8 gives 210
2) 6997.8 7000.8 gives 208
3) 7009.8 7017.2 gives 206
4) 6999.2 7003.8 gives 206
